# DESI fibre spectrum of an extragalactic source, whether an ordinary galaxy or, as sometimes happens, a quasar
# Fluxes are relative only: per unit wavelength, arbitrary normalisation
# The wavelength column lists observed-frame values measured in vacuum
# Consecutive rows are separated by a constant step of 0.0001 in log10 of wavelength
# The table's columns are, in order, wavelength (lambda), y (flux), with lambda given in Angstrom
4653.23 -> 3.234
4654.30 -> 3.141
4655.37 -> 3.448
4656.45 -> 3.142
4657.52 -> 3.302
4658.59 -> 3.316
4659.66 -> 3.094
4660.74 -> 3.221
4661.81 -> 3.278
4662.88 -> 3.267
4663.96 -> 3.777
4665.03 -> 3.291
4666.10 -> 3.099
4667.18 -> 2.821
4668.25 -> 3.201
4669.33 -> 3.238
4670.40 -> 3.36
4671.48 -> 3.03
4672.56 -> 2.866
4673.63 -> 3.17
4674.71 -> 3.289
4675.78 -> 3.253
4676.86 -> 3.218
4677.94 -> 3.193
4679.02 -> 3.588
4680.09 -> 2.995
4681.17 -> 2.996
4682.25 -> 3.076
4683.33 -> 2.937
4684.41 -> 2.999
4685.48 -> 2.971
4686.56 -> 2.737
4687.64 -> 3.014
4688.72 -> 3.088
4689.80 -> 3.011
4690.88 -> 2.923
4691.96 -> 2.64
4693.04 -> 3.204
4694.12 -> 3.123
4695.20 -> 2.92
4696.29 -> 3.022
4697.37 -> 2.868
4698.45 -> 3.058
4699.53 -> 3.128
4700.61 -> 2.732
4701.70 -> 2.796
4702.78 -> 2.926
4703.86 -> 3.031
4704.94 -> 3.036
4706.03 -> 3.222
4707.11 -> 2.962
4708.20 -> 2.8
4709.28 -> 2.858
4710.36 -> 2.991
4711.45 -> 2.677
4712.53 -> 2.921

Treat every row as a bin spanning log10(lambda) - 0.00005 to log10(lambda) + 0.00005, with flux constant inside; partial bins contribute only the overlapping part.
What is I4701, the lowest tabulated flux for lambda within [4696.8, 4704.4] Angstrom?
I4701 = 2.732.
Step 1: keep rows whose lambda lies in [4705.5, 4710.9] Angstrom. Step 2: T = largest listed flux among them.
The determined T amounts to 3.222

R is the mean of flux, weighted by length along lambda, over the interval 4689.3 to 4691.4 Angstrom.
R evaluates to 2.97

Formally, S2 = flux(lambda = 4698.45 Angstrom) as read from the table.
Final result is 3.058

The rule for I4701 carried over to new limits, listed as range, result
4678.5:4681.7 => 2.995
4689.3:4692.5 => 2.64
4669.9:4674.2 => 2.866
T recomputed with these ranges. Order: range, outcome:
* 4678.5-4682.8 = 3.588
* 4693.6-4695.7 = 3.123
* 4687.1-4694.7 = 3.204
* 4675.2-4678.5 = 3.253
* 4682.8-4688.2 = 3.014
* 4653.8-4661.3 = 3.448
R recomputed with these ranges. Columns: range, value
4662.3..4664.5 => 3.52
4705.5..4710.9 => 2.97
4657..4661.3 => 3.23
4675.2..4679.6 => 3.31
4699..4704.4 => 2.92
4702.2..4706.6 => 3.05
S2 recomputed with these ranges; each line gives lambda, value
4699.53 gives 3.128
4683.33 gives 2.937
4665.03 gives 3.291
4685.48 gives 2.971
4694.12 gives 3.123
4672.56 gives 2.866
